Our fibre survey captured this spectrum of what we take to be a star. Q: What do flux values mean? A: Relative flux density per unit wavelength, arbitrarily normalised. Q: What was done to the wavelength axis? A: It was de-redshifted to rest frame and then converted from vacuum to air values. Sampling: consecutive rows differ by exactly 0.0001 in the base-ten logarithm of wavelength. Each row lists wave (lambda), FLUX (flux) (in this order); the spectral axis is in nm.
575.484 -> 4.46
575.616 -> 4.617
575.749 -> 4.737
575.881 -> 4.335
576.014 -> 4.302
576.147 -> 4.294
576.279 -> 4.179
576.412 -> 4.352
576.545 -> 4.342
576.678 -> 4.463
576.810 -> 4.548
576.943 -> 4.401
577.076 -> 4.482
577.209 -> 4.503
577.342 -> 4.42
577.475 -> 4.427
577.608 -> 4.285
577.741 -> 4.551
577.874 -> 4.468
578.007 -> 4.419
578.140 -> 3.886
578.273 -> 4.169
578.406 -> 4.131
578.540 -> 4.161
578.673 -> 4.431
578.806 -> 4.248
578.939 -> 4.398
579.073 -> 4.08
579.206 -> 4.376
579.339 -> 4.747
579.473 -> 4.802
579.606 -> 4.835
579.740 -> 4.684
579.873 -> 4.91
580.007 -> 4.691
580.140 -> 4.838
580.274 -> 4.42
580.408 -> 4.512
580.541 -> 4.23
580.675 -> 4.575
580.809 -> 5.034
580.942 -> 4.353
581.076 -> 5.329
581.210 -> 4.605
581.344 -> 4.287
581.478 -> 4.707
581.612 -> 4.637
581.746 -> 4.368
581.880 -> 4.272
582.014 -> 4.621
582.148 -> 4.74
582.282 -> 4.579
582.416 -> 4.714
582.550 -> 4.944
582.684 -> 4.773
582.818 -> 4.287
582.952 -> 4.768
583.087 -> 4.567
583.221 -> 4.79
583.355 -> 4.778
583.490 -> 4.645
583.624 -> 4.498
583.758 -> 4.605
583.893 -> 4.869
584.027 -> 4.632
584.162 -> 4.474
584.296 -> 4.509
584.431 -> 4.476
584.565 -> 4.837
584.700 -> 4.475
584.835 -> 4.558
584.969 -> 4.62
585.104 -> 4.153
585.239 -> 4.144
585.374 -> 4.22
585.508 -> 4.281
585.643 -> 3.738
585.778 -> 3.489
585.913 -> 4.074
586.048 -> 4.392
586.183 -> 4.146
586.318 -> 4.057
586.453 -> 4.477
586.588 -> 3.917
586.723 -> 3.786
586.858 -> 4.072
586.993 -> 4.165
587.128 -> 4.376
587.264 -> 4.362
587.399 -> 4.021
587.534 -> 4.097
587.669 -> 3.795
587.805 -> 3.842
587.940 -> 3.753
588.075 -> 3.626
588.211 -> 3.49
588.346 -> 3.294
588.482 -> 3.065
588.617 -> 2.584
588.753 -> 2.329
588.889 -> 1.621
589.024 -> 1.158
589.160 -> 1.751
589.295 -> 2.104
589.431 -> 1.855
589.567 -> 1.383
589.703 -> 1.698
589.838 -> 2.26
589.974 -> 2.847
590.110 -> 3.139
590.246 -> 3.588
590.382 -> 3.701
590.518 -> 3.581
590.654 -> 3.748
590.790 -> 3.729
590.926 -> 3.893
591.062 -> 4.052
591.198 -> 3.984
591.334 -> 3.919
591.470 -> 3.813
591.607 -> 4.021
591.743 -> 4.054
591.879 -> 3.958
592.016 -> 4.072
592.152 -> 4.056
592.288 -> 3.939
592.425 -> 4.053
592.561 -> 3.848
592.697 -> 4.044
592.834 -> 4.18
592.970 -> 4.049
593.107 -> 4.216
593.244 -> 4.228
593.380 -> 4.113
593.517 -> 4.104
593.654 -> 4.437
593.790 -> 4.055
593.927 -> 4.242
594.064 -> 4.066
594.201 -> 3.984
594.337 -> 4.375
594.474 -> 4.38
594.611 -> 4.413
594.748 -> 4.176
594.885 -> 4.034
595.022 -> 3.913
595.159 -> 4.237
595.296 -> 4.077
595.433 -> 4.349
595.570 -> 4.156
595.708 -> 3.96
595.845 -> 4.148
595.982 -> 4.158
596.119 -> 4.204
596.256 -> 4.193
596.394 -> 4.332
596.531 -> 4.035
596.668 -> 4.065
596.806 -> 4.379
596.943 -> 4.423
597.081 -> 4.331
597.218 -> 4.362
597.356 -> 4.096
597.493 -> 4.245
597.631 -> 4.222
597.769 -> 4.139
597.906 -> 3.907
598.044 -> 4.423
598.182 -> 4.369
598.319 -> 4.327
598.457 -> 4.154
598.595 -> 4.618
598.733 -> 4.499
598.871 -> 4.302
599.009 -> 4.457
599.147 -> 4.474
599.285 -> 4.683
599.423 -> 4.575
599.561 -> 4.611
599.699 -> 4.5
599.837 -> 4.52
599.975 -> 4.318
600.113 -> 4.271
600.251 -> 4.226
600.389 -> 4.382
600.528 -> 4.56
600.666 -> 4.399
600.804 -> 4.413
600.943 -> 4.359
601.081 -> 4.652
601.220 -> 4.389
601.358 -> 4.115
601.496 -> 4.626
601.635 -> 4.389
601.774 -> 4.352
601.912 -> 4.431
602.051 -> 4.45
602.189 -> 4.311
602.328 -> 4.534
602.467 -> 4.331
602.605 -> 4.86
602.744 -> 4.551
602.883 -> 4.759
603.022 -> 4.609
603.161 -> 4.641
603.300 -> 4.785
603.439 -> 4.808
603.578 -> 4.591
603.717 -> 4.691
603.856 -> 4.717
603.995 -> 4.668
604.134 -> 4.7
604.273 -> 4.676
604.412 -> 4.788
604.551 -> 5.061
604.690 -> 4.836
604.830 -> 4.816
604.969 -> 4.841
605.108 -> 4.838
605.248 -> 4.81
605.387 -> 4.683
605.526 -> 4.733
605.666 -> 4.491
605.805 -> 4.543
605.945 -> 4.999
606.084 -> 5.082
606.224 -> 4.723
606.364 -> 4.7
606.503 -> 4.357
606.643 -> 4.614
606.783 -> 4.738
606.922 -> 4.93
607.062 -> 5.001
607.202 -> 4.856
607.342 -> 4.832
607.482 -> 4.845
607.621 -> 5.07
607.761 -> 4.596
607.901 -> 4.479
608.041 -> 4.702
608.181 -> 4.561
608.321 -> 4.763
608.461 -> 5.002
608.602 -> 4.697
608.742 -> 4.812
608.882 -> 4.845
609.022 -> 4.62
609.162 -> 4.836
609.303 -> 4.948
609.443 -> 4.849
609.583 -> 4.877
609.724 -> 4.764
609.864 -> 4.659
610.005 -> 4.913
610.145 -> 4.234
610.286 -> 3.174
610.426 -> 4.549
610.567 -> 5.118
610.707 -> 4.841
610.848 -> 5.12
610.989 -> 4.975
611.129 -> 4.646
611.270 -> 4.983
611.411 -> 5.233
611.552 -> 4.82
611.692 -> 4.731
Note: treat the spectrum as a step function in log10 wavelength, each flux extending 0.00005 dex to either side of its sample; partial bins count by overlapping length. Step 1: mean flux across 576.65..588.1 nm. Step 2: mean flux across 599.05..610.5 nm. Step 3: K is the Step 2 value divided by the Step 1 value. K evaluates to 1.0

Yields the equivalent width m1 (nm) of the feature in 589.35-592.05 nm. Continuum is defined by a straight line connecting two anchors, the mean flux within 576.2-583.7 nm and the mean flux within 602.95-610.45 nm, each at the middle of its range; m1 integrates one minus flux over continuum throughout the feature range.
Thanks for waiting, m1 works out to 0.735 nm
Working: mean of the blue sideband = 4.52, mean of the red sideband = 4.72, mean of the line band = 3.35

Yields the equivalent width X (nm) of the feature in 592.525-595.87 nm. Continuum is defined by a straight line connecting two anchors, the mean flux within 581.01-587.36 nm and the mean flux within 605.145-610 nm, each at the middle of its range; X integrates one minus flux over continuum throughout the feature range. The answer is 0.31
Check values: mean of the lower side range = 4.44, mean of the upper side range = 4.77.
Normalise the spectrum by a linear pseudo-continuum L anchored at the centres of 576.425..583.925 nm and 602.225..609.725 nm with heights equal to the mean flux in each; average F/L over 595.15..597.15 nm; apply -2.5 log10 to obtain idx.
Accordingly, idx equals 0.11 mag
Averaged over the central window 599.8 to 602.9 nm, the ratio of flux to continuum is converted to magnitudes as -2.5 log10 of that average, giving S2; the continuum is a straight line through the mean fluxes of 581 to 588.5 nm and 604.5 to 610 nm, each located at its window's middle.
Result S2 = 0.05 mag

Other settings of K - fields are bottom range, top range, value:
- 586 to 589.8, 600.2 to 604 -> 1.39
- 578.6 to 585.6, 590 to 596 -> 0.88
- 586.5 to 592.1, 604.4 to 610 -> 1.43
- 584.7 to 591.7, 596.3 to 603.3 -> 1.25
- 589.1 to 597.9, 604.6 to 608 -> 1.24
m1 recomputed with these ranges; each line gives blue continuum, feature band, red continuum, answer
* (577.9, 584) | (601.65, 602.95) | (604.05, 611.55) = 0.06 nm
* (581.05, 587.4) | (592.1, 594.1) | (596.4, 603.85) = 0.14 nm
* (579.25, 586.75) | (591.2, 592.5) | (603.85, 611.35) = 0.17 nm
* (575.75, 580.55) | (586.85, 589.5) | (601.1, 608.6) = 0.81 nm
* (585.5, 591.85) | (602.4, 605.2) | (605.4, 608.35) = -0.13 nm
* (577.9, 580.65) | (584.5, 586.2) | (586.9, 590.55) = -0.34 nm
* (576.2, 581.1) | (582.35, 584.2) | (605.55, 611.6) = -0.06 nm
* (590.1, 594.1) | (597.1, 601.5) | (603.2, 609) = 0.00 nm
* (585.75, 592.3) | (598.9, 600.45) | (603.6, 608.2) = -0.06 nm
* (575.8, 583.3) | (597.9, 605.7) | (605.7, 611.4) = 0.24 nm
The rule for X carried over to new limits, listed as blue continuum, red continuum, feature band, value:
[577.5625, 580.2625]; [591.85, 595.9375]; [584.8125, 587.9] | 0.13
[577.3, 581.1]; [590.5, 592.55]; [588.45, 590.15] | 0.81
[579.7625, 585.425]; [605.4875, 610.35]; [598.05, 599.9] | 0.08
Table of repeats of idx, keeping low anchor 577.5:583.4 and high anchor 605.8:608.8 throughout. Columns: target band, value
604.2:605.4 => -0.02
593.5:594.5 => 0.11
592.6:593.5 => 0.13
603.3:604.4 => 0.01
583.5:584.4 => -0.01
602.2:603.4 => 0.03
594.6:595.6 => 0.13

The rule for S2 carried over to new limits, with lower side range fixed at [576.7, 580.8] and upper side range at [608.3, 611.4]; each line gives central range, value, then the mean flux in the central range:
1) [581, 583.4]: -0.037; 4.65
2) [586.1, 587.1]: 0.107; 4.11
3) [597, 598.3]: 0.097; 4.24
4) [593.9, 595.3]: 0.107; 4.18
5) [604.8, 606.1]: -0.015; 4.77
